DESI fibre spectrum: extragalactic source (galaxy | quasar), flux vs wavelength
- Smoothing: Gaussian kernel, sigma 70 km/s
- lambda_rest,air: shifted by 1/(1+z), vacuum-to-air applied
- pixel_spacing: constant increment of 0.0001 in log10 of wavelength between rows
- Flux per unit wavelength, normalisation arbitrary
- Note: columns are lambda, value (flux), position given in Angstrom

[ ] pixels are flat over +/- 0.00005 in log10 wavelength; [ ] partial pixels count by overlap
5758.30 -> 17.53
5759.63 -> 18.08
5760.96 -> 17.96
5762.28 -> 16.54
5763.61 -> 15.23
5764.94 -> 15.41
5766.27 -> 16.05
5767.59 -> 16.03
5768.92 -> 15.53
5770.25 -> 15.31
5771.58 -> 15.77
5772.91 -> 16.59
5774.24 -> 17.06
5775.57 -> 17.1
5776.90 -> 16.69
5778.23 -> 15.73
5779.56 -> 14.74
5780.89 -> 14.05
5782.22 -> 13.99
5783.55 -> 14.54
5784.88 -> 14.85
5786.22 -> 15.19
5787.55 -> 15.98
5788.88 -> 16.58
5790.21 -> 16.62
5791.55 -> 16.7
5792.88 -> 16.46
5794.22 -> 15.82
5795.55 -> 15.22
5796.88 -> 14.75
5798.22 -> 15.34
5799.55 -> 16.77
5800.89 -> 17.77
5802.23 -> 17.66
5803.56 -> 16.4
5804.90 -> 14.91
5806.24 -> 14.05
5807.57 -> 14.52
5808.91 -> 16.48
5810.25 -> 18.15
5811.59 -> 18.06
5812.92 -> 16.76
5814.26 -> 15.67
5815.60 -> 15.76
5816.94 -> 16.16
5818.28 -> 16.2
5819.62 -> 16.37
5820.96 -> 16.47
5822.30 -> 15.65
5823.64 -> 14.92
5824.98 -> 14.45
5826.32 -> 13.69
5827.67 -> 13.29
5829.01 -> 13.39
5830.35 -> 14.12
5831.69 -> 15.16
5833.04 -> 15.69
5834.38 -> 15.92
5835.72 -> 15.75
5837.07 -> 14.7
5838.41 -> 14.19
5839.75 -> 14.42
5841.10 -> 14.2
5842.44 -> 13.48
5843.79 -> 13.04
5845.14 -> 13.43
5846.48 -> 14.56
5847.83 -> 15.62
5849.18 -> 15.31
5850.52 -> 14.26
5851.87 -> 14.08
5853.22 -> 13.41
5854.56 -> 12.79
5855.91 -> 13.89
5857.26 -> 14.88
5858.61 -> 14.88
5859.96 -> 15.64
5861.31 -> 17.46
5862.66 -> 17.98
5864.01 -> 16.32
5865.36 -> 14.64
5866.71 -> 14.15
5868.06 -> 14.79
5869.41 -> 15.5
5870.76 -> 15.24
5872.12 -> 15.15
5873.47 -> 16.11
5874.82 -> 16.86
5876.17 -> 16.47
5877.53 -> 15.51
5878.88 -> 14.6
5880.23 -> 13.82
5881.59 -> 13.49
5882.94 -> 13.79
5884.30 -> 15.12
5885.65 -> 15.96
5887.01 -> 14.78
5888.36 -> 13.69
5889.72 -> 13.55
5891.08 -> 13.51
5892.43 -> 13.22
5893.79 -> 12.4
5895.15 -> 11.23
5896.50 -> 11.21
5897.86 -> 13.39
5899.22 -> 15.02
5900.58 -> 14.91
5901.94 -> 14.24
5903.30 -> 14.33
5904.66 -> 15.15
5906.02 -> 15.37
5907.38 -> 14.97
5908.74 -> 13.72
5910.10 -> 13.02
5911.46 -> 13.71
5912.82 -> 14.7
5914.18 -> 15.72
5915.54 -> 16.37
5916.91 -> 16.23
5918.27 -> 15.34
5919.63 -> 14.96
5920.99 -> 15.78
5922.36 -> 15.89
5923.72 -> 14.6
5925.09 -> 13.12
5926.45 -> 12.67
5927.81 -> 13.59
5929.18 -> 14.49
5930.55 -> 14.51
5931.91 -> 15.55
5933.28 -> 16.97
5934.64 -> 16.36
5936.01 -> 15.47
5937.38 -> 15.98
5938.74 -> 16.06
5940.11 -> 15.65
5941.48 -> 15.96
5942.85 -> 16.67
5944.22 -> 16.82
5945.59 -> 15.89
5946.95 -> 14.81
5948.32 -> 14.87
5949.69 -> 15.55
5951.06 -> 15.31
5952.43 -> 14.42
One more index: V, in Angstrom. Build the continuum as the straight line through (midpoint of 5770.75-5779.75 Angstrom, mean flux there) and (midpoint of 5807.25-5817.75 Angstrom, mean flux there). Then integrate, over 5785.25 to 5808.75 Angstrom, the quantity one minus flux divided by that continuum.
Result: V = 0.7 Angstrom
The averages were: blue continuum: 16.3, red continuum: 16.5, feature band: 15.9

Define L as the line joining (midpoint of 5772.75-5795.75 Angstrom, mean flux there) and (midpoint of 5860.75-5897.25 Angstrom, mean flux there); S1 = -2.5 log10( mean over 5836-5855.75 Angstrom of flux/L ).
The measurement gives 0.07 mag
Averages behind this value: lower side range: 15.8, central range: 14.1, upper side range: 14.7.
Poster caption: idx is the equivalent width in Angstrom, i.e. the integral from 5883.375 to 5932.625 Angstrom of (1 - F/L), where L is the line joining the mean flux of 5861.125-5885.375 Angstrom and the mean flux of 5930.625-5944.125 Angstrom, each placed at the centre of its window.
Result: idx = 4.4 Angstrom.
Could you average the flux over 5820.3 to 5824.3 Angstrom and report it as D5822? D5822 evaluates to 15.7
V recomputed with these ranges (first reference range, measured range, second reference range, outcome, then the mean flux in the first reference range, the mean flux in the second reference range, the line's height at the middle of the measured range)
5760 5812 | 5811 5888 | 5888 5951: 1.7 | 16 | 14.7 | 15.4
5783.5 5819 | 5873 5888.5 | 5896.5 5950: 0.4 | 16.1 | 15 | 15.4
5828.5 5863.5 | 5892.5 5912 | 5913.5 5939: 1.7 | 14.7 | 15.2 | 15.1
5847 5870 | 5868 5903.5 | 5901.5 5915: 1.0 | 15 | 14.5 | 14.8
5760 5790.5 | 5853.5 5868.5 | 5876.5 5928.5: -0.4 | 15.8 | 14.3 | 14.8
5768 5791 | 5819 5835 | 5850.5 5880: 0.5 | 15.7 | 15.2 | 15.4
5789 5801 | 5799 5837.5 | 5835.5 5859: -1.0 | 16.1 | 14.2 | 15.3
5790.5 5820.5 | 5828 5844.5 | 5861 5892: 1.3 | 16.2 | 15.1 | 15.7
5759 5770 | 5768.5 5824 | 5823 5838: -1.6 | 16.3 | 14.6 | 15.5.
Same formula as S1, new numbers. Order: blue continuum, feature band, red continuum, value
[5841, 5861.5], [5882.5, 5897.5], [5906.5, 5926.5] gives 0.087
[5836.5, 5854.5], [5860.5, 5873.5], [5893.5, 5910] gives -0.122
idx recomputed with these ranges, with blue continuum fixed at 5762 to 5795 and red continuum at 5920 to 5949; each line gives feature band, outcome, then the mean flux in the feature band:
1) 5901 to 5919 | 0.6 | 14.8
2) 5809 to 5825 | -0.7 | 16.3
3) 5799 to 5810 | -0.3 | 16.1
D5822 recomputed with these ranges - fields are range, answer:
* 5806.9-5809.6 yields 15.5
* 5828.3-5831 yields 13.8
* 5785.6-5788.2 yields 15.6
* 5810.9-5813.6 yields 17.4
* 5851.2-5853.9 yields 13.8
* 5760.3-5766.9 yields 16.2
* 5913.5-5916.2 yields 16.1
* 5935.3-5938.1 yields 15.7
